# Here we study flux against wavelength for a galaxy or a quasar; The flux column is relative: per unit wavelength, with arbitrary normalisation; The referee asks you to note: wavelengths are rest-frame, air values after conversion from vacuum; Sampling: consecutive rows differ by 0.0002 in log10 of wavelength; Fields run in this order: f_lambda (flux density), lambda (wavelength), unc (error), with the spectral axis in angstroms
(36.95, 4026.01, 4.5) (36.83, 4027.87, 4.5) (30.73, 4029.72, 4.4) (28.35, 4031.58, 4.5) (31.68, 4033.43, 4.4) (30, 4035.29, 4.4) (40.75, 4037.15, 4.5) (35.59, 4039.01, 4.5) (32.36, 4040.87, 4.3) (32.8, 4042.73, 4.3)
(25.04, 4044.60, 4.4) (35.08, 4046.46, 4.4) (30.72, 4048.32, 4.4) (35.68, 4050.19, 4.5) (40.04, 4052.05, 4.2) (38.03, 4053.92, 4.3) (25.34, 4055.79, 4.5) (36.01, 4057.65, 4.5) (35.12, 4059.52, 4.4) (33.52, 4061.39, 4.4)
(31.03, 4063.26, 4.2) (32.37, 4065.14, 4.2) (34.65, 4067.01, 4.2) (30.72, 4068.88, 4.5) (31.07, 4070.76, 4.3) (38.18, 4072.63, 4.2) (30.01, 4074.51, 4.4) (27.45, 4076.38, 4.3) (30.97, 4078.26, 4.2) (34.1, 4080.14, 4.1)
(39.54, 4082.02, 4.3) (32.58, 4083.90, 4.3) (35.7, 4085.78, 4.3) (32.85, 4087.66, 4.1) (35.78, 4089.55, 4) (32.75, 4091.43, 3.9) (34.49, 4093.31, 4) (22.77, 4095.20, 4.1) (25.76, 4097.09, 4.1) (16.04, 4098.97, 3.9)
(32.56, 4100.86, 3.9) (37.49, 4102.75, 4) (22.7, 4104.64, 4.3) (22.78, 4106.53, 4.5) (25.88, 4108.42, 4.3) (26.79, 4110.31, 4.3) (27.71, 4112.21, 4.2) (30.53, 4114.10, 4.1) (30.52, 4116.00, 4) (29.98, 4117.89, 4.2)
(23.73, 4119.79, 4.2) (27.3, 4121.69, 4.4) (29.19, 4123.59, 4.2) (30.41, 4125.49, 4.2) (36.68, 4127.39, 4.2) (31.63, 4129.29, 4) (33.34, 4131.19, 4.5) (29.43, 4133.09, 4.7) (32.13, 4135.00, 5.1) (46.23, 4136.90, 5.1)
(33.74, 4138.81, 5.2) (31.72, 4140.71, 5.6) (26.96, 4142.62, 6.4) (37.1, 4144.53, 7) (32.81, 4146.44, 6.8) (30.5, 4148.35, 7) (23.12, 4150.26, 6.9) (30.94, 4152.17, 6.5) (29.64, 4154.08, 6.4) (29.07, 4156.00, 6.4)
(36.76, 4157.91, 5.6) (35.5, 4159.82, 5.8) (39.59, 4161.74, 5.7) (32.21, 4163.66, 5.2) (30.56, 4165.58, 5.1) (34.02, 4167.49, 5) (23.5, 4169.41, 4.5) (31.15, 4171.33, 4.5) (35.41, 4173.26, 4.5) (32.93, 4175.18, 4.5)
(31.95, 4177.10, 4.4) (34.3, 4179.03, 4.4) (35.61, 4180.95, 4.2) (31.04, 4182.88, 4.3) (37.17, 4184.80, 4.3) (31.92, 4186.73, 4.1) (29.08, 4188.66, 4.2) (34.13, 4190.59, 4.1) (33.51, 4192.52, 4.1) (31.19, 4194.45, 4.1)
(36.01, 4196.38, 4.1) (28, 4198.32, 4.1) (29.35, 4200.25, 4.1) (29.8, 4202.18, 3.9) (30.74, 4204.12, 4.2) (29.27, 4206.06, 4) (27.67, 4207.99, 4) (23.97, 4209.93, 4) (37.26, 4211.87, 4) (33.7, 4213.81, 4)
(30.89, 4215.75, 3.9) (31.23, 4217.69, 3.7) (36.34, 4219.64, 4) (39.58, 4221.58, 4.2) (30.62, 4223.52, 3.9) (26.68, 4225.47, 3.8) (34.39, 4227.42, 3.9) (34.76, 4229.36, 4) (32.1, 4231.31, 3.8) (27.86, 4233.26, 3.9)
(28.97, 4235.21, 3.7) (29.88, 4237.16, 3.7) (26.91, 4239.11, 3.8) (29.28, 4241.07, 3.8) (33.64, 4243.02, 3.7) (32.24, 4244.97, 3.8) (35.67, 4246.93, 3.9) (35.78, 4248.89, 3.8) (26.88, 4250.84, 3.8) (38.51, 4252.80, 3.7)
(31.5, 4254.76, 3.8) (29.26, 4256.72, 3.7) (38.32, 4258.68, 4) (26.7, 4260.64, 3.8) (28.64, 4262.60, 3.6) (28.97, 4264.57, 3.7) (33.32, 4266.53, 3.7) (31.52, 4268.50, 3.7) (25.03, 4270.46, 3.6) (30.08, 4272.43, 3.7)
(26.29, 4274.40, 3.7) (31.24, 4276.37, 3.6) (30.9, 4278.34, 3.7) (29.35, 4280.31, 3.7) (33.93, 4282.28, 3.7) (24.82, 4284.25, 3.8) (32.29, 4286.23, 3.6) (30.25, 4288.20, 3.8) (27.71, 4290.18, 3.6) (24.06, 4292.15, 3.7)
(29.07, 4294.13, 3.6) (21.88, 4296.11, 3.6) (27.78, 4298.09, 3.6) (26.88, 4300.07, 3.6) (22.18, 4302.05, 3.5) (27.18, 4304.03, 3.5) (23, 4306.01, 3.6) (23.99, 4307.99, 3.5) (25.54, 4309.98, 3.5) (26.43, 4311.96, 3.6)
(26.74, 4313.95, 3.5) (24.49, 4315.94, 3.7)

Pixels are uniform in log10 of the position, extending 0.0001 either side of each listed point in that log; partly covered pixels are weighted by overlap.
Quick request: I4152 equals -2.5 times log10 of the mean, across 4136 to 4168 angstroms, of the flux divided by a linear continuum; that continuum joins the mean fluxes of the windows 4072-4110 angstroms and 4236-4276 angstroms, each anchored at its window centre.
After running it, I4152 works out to -0.08 mag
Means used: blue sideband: 30.4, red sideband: 30.9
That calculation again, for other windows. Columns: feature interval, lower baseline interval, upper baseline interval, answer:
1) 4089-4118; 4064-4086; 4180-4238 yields 0.16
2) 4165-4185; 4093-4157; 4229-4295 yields -0.08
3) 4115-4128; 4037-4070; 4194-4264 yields 0.11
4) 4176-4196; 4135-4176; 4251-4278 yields -0.04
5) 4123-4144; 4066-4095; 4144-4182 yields -0.01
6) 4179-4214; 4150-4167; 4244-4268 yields 0.02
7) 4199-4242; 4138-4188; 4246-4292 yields 0.01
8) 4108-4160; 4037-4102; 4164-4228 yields 0.04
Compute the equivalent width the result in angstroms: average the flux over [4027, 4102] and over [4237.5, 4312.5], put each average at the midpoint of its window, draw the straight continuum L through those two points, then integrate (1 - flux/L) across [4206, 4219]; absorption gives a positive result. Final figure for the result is -0.3 angstroms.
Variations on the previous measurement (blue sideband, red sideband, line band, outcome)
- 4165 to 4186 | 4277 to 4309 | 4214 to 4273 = -4.15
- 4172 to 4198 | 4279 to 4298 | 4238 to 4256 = -1.20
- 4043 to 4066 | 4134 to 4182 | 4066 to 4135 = 5.31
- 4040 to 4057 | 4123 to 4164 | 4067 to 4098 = 0.52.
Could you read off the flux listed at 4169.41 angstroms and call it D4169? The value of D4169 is 23.5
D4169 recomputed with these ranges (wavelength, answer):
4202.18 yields 29.8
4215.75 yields 30.89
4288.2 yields 30.25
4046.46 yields 35.08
